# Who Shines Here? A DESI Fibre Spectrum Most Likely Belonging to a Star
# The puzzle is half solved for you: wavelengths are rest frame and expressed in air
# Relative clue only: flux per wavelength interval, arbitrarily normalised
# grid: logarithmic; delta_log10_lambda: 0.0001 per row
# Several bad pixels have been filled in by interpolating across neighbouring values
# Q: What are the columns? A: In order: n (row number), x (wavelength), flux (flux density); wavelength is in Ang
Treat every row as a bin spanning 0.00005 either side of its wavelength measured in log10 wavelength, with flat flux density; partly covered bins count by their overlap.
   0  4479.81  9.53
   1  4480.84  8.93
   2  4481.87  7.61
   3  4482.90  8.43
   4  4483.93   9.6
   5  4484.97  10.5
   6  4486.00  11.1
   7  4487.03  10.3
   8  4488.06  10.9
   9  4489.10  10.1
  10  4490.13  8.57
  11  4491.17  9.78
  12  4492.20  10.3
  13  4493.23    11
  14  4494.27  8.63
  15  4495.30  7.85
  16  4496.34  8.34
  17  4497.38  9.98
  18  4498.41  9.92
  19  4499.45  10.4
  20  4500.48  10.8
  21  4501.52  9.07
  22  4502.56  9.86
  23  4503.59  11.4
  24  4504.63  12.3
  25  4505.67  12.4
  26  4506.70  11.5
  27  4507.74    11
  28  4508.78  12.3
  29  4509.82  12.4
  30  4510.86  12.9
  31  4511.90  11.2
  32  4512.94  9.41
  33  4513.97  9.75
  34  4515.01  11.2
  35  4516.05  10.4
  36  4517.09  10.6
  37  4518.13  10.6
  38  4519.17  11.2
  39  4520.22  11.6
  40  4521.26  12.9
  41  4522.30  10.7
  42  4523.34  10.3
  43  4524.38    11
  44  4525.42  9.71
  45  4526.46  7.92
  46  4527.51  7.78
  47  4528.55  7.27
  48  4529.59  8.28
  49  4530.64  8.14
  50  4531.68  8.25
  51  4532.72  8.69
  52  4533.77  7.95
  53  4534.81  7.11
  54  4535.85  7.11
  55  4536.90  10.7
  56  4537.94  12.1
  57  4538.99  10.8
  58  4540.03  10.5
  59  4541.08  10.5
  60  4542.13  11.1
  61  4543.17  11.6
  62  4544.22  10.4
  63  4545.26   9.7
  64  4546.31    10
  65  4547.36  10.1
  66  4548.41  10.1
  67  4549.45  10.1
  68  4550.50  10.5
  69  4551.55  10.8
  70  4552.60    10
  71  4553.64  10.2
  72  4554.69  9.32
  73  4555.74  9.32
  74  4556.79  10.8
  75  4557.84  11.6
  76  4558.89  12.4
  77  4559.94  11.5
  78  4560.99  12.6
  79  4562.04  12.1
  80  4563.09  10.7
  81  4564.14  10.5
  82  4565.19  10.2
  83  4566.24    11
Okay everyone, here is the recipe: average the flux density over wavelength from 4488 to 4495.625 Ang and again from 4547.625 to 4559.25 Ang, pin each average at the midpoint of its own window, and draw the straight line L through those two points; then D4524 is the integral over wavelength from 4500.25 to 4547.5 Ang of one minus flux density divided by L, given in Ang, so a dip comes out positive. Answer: -1.1 Ang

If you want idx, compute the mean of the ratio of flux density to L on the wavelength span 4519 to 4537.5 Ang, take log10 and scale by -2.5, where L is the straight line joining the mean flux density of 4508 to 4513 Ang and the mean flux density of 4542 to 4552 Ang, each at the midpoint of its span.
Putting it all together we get 0.205 mag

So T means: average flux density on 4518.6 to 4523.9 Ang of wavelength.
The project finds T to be 11.3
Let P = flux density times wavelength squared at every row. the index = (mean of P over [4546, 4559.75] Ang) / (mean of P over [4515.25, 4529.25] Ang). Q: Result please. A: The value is 1.04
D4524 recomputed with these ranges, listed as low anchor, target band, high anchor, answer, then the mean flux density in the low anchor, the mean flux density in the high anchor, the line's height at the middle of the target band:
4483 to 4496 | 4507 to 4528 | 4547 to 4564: -1.12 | 9.82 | 10.8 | 10.2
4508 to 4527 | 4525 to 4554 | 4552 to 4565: 3.59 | 10.9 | 10.9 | 10.9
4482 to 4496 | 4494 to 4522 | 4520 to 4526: -0.87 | 9.7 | 11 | 10.4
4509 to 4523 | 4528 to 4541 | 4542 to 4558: 2.10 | 11.2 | 10.3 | 10.7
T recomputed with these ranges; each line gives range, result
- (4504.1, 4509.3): 11.9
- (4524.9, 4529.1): 8.17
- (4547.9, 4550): 10.1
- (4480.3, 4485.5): 9.03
